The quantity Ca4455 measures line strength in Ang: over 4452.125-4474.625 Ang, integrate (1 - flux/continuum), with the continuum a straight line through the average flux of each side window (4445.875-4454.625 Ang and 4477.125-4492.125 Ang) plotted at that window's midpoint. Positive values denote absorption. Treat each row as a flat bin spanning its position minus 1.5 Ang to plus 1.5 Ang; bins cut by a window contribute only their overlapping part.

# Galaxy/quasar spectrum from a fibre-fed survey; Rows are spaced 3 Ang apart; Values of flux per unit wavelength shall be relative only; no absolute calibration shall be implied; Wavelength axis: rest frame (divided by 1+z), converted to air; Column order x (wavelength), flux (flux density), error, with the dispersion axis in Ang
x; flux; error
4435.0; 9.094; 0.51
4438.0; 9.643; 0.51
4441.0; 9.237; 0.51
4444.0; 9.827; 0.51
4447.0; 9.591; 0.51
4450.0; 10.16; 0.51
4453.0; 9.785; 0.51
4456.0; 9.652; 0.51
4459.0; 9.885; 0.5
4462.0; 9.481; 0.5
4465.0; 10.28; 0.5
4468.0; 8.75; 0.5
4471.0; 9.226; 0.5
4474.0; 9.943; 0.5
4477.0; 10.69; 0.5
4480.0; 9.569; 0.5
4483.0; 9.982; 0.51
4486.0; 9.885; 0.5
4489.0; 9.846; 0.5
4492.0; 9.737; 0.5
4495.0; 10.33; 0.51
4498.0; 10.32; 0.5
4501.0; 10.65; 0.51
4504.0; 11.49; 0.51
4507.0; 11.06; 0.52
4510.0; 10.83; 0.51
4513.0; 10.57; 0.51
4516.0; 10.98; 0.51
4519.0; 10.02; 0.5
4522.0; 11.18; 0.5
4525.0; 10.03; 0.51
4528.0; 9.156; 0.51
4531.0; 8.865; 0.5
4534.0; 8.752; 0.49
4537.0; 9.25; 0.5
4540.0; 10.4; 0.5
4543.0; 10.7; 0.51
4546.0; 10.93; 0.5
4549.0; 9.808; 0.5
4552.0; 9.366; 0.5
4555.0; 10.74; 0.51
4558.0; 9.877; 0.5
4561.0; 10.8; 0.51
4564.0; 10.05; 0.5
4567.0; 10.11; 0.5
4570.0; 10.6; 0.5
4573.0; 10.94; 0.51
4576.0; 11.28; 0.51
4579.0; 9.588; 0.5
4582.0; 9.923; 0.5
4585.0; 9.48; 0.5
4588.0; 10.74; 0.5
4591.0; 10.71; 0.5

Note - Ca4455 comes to 0.6 Ang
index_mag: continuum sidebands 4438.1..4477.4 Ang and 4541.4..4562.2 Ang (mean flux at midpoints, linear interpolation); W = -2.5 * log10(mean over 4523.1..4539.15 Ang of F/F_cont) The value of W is 0.10 mag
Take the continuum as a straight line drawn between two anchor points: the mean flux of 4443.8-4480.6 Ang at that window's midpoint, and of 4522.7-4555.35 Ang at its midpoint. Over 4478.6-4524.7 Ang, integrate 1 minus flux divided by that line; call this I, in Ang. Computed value -3.0 Ang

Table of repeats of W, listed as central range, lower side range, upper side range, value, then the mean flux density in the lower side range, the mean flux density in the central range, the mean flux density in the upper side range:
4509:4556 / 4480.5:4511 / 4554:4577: 0.039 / 10.4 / 10.1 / 10.5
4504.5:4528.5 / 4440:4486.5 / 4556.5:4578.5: -0.048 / 9.75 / 10.6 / 10.5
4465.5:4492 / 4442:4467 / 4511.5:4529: 0.027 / 9.8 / 9.76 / 10.4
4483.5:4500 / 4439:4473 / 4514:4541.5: -0.032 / 9.63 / 10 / 9.86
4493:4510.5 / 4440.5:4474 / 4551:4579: -0.083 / 9.65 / 10.7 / 10.4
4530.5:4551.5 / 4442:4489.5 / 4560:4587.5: 0.034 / 9.78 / 9.84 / 10.3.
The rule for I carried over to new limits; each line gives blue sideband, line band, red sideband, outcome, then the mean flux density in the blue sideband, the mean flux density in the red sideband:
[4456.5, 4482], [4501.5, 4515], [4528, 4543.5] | -1.9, 9.73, 9.48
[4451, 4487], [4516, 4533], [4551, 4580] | 0.3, 9.76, 10.4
